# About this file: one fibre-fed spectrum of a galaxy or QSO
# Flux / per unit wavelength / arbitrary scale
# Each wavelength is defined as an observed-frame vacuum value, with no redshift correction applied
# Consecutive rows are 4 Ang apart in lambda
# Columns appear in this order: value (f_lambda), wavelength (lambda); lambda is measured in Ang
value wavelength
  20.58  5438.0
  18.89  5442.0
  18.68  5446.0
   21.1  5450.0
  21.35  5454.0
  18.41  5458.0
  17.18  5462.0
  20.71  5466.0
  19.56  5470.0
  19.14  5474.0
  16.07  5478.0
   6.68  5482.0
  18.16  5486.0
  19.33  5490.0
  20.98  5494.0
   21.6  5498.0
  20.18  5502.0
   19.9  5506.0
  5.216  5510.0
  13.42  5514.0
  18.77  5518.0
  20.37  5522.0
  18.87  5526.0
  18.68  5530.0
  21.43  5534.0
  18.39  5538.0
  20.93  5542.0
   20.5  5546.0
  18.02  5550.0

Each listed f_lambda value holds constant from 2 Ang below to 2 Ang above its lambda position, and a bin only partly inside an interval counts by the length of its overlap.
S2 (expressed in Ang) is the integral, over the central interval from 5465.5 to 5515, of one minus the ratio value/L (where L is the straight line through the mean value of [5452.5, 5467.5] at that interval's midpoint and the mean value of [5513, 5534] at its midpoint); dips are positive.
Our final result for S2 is 5.2 Ang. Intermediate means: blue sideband 19.3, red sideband 18.6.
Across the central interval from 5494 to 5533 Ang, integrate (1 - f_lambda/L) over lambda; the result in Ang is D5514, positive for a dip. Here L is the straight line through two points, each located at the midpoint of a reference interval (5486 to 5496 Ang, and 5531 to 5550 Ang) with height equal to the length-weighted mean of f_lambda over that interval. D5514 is 4.2 Ang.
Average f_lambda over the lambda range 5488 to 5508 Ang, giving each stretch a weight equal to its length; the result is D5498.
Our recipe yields 20.4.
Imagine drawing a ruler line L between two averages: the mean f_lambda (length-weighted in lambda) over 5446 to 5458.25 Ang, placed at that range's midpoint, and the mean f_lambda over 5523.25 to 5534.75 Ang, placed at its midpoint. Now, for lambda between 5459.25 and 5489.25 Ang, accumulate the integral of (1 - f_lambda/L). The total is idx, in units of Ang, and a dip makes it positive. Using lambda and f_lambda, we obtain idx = 4.7 Ang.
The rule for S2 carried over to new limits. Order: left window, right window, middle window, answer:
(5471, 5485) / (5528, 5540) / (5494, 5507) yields -3.2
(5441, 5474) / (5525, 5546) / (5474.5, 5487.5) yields 3.6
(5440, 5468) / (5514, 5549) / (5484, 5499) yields -0.4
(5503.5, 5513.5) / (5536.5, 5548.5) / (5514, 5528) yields -2.6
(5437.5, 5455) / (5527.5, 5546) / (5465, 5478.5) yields 0.6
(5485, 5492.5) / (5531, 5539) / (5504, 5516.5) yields 4.1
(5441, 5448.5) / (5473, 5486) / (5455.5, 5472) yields -2.8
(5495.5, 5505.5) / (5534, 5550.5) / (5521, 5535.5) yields 0.3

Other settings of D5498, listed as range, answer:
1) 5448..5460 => 20.3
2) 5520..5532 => 19.3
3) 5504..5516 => 12.8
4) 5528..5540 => 19.5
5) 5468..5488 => 15.9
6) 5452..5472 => 19.4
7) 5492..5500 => 21.3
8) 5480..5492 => 14.7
